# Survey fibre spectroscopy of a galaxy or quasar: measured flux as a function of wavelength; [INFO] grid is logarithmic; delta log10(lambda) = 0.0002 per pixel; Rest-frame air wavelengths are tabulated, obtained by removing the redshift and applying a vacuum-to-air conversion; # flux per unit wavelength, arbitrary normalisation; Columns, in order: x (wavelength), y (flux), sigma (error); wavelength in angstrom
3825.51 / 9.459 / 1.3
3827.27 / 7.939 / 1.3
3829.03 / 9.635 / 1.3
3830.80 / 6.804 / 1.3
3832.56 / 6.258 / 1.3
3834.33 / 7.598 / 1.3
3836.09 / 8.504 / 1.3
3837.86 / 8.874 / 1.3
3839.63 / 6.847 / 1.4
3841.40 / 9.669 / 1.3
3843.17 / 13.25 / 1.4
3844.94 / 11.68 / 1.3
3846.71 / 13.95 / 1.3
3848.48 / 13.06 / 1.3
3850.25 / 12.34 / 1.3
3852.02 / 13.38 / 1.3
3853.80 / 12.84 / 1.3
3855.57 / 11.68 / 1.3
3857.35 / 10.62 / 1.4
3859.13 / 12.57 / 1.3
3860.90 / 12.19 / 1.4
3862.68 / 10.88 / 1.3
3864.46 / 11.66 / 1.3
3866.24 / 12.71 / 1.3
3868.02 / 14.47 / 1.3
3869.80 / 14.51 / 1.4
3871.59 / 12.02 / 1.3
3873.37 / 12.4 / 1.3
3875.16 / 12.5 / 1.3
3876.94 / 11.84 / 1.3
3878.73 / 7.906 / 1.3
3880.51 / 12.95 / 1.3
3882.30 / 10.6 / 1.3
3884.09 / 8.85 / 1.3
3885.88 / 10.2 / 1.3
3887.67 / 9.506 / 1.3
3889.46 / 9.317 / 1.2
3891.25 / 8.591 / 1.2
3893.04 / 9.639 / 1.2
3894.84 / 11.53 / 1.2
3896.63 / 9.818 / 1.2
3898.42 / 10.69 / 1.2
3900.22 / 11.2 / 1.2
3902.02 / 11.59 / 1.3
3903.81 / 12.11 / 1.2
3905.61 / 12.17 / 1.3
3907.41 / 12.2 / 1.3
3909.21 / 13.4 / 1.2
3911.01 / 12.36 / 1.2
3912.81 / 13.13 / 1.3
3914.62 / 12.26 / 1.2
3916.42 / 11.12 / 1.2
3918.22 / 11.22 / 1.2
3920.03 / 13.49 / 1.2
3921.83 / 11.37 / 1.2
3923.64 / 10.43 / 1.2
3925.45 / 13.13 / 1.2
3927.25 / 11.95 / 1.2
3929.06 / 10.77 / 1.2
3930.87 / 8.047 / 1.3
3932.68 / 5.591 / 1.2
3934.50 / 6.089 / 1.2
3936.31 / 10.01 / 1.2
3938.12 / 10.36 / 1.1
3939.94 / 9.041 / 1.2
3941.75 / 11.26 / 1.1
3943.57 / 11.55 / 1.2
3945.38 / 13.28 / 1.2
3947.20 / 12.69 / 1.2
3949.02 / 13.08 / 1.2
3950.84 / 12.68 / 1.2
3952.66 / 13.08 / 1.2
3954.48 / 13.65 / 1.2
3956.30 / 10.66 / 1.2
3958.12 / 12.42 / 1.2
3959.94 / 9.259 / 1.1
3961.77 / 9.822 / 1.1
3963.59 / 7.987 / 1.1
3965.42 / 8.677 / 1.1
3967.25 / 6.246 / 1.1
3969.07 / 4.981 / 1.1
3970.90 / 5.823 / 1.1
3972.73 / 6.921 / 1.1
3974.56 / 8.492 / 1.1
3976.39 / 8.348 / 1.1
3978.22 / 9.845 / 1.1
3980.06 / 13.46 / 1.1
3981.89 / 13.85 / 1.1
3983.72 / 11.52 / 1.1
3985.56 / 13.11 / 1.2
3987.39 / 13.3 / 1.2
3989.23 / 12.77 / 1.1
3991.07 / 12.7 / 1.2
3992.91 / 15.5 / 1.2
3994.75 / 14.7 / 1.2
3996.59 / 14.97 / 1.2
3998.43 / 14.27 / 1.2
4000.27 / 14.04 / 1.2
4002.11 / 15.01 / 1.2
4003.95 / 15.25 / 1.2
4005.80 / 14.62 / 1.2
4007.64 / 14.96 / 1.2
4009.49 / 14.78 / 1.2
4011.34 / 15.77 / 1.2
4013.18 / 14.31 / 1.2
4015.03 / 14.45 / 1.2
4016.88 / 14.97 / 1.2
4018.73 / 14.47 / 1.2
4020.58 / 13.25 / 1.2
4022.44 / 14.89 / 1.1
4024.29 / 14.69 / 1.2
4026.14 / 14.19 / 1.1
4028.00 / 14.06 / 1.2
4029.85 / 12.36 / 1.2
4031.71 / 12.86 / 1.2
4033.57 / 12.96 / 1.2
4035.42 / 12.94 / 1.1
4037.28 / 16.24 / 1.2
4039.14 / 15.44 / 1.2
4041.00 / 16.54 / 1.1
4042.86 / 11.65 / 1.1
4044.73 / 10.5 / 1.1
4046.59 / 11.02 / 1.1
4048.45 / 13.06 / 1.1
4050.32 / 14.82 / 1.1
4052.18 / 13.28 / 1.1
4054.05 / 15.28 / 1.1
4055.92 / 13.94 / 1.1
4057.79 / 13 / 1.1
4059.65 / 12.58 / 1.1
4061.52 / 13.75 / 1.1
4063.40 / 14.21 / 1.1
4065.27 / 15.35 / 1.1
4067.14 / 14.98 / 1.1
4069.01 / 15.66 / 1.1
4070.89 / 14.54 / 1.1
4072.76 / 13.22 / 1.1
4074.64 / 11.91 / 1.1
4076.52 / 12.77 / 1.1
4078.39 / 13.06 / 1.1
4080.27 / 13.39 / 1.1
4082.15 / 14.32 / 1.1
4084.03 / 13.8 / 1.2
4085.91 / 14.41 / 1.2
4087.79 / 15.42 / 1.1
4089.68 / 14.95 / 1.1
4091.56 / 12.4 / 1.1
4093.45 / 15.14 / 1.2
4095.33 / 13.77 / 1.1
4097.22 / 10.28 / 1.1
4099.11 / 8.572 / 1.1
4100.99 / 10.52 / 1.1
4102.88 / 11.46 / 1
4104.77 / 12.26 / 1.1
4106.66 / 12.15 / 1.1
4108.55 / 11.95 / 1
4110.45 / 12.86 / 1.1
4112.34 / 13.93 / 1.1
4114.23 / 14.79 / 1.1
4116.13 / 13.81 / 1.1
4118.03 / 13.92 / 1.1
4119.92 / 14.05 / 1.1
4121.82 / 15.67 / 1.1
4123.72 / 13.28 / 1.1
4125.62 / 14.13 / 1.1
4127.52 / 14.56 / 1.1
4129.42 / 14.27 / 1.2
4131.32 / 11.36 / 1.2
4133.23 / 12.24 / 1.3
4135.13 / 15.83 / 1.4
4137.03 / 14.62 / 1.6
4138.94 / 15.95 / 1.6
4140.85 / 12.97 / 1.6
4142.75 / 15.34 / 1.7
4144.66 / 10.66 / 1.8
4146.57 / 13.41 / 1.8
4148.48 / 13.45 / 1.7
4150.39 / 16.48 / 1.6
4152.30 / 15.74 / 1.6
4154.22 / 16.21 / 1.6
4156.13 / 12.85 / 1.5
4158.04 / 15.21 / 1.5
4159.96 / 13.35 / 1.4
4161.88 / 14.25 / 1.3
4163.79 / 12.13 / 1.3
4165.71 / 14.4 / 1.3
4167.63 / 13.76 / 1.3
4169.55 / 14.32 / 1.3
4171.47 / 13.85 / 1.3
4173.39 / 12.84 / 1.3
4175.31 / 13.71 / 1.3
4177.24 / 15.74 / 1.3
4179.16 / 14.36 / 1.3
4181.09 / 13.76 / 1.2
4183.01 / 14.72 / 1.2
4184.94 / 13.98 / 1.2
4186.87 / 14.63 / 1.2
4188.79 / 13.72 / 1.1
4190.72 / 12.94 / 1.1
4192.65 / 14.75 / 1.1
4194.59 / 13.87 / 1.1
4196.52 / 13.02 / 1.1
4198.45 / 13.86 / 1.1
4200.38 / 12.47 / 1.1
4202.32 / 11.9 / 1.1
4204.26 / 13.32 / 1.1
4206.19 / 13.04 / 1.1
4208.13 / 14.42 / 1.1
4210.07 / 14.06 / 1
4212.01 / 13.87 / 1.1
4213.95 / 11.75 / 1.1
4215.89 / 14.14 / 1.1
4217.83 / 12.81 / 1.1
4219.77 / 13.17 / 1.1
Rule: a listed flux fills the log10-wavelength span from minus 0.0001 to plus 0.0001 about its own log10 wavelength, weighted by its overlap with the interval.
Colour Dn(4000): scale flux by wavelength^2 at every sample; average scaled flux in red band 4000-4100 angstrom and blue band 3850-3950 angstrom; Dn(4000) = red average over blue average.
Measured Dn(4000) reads 1.32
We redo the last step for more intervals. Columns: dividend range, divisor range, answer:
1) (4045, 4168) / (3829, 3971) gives 1.39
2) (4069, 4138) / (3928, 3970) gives 1.43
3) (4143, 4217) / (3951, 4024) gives 1.24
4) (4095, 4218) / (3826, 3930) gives 1.40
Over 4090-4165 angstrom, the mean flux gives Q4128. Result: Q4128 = 13.5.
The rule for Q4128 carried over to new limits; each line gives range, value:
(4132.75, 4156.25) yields 14.4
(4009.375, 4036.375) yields 14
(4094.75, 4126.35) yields 12.8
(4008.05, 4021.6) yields 14.6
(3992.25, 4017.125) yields 14.8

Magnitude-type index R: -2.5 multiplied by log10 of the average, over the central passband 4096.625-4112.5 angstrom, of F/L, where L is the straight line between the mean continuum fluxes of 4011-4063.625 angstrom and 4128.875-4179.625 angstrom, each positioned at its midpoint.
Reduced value 0.21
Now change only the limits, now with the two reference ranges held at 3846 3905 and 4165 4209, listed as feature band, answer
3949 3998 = 0.11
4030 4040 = -0.10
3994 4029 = -0.17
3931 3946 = 0.25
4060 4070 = -0.14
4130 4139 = -0.03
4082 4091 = -0.11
